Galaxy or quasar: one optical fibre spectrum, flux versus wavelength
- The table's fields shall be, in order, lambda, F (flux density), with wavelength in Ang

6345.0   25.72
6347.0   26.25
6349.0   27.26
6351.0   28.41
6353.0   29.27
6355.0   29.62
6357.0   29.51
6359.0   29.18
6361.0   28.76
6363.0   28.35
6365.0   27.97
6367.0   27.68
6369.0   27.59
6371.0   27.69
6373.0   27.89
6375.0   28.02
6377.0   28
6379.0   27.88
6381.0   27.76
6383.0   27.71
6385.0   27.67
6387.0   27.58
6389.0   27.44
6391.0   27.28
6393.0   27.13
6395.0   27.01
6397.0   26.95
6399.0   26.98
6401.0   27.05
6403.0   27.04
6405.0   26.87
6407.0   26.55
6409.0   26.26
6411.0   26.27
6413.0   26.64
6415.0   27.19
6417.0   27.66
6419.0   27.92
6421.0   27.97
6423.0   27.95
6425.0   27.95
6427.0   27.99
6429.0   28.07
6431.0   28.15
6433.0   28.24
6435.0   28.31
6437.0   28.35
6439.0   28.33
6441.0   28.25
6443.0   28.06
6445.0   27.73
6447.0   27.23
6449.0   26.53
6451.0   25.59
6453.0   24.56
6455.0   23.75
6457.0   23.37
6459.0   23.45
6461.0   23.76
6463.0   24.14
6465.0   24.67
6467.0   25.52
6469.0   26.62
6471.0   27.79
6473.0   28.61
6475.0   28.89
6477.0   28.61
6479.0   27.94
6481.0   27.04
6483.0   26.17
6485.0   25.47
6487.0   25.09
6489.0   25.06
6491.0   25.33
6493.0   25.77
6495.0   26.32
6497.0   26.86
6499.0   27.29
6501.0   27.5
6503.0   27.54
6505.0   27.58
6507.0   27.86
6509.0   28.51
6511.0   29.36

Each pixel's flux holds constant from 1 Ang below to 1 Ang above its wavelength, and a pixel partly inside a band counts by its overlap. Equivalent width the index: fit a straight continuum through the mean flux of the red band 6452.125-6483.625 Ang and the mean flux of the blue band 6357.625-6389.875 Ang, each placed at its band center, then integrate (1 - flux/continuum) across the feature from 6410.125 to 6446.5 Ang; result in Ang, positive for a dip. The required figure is -1.4 Ang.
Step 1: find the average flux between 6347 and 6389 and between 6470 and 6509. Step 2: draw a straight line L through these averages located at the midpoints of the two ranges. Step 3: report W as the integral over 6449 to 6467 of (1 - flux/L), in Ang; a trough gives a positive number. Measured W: 1.9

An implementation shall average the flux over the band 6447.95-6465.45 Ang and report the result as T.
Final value 24.4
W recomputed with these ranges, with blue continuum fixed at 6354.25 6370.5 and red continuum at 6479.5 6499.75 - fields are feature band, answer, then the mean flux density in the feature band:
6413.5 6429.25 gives -0.23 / 27.8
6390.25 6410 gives 0.64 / 26.9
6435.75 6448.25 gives -0.45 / 28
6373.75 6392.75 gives 0.30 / 27.7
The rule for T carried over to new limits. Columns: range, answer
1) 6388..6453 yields 27.4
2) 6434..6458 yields 26.7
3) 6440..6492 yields 26.1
